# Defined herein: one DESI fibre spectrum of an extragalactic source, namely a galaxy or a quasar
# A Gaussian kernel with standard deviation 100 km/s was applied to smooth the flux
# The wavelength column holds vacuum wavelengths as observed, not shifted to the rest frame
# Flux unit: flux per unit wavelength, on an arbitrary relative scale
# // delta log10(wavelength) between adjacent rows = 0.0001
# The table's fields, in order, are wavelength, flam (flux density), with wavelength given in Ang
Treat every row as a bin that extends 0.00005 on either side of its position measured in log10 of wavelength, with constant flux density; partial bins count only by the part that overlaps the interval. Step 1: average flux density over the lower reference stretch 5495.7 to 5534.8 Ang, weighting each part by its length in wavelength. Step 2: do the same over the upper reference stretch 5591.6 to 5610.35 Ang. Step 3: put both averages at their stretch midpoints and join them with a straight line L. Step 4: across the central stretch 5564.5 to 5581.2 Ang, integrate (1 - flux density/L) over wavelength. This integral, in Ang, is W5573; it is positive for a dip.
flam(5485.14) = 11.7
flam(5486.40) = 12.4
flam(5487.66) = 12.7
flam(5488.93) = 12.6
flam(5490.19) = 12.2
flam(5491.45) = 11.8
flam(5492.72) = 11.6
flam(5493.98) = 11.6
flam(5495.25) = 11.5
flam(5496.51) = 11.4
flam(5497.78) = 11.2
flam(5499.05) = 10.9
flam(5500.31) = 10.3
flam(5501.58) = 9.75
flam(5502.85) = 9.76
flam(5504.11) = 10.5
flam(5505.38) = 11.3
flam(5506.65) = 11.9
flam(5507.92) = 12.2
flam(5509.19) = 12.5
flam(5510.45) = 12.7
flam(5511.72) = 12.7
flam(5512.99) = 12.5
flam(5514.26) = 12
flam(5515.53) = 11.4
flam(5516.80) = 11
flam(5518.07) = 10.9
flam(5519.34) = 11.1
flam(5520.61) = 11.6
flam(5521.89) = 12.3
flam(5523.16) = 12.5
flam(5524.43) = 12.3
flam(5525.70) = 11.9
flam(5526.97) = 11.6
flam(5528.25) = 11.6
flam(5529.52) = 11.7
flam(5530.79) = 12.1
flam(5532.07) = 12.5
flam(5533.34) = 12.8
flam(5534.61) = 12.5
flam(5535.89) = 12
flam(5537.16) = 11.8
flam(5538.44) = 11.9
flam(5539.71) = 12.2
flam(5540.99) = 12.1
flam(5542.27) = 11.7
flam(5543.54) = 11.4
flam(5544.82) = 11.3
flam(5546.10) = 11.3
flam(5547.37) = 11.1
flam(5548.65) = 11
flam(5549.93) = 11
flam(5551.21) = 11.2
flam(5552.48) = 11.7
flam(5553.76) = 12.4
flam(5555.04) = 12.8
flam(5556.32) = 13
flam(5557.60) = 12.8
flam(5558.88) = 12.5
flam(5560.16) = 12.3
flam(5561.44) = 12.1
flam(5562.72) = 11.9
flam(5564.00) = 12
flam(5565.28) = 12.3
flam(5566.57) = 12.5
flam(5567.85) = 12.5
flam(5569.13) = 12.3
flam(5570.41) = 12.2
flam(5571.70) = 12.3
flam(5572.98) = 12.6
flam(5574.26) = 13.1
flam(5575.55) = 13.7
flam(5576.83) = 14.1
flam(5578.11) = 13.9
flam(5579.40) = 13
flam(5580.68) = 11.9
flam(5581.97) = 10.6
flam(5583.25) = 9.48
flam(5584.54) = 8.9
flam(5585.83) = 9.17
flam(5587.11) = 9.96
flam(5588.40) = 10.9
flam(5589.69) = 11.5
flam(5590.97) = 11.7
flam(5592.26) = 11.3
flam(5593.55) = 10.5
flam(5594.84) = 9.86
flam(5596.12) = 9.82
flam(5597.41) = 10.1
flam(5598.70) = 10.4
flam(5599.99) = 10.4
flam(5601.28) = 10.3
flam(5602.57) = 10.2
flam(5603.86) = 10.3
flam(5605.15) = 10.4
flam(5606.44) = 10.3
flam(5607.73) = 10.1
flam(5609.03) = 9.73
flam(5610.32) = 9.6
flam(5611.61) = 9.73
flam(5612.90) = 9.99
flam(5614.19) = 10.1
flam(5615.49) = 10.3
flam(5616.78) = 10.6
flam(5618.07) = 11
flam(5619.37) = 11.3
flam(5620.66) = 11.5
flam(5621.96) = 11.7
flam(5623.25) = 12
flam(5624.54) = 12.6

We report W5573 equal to -3.3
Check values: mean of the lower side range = 11.7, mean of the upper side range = 10.2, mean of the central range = 12.8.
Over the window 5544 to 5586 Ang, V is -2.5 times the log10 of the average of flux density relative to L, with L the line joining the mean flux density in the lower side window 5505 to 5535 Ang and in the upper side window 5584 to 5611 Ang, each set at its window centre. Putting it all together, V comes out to -0.10 mag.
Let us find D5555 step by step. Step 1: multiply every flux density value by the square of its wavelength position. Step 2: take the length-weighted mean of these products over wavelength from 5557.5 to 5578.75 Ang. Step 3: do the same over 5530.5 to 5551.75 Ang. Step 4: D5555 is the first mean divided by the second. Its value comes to 1.1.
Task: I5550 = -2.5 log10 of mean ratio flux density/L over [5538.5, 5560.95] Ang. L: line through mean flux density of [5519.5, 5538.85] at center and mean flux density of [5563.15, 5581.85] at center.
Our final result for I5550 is 0.04 mag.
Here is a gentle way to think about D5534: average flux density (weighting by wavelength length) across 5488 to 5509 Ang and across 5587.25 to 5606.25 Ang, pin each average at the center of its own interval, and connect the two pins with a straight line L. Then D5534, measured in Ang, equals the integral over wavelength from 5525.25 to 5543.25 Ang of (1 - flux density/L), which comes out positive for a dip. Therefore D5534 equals -1.61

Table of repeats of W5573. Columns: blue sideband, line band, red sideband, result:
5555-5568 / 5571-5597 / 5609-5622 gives 0.5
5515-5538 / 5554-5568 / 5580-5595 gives -1.7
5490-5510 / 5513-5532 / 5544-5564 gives -0.4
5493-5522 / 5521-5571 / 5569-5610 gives -3.4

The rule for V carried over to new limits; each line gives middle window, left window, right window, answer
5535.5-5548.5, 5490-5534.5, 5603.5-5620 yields -0.04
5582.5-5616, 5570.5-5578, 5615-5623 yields 0.18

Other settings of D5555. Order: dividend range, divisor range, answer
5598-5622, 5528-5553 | 0.91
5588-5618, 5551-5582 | 0.84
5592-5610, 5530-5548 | 0.88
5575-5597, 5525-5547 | 0.96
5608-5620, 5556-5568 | 0.84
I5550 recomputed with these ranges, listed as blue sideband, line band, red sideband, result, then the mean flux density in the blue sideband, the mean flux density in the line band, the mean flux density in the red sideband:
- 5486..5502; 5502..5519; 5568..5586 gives 0.00 mag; 11.5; 11.6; 12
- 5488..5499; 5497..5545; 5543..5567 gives 0.01 mag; 11.7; 11.7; 11.9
